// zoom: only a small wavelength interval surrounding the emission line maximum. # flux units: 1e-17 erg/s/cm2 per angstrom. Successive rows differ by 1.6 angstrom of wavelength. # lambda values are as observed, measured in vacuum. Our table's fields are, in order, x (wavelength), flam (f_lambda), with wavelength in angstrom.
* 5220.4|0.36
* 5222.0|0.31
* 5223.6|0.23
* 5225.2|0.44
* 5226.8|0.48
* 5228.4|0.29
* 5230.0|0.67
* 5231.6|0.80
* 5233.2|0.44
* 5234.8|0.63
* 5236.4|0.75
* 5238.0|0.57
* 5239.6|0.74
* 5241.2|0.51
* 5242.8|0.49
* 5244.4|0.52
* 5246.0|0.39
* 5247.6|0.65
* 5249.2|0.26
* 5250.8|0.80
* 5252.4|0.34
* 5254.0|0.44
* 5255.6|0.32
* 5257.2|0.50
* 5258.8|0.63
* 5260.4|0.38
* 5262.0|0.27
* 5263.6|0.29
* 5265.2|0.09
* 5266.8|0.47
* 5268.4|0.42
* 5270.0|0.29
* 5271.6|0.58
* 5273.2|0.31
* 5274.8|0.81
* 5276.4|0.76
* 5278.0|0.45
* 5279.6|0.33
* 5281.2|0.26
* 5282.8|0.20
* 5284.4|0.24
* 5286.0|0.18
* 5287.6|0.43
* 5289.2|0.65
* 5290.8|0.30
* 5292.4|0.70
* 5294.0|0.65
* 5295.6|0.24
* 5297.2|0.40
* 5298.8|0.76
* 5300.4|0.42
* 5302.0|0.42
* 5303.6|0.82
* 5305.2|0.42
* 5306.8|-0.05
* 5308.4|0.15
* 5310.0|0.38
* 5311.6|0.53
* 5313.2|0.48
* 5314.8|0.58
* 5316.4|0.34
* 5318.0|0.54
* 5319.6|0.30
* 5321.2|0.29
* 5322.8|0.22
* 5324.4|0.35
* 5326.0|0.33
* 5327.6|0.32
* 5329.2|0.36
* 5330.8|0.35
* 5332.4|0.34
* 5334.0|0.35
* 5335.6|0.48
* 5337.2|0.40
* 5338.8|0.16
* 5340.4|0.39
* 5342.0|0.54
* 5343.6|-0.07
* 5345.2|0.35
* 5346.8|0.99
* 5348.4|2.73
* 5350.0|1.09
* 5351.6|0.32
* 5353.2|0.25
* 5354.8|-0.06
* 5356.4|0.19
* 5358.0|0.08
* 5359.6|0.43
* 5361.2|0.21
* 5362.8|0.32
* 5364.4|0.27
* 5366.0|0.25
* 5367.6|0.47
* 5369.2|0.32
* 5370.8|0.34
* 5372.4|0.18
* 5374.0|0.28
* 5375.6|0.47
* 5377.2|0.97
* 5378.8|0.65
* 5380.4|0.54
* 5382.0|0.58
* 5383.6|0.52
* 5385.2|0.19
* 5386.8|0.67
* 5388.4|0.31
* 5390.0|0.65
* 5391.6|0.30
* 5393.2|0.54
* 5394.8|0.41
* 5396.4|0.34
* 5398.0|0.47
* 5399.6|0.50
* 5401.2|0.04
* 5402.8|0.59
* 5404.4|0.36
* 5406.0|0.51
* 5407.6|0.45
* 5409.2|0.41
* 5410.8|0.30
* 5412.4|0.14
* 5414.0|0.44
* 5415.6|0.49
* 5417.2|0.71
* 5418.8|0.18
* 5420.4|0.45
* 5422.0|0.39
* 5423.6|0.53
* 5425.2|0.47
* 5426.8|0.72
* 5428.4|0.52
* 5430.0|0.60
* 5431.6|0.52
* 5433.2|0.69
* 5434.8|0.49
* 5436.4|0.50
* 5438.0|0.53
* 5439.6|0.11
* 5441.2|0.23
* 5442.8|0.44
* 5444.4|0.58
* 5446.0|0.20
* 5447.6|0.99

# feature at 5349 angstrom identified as H-gamma 4340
